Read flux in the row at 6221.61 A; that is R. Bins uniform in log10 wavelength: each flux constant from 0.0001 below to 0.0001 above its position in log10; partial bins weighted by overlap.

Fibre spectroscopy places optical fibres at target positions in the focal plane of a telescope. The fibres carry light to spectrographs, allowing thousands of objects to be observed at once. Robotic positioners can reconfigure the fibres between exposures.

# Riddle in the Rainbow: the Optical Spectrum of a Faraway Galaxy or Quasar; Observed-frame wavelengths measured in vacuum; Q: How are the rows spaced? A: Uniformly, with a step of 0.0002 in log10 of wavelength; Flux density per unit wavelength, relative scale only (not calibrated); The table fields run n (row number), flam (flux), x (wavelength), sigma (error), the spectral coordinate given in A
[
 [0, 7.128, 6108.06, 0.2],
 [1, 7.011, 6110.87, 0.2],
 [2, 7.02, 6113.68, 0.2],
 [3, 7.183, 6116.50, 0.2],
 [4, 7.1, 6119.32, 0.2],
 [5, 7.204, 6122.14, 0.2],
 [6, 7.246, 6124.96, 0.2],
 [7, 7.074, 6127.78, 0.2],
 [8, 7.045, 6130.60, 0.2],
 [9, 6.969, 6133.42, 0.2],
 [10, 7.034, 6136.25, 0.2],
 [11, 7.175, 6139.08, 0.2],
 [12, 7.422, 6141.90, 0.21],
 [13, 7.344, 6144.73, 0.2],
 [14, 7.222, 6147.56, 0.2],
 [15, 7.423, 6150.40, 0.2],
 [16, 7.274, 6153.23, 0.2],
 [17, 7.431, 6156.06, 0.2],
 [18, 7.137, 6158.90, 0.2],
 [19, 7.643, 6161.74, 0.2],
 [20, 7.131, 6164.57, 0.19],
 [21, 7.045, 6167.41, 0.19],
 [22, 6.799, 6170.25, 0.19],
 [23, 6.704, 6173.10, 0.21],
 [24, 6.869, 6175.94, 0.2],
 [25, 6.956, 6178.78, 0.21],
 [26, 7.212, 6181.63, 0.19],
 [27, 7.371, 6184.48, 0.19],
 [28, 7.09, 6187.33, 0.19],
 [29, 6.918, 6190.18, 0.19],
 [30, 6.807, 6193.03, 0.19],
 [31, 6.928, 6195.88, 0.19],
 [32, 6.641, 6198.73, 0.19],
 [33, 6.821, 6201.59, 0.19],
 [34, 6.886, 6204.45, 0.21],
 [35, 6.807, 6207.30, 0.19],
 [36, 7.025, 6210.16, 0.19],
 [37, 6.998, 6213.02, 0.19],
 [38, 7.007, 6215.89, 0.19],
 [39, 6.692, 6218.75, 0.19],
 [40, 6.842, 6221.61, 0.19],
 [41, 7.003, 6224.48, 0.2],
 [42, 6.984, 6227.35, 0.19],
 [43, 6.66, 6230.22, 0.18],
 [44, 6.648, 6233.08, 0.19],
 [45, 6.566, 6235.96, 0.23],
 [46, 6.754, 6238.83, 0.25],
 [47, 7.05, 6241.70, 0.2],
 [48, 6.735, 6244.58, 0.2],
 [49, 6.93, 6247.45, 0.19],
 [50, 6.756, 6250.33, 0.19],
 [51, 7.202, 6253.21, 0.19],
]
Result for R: 6.842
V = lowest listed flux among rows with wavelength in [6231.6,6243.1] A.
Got 6.566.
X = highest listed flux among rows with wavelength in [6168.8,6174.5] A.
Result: 6.799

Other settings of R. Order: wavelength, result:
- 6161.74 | 7.643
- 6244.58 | 6.735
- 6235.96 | 6.566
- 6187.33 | 7.09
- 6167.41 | 7.045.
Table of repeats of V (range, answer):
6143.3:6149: 7.222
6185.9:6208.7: 6.641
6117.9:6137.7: 6.969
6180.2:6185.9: 7.212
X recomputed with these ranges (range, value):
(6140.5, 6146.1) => 7.422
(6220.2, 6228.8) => 7.003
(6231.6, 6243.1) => 7.05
